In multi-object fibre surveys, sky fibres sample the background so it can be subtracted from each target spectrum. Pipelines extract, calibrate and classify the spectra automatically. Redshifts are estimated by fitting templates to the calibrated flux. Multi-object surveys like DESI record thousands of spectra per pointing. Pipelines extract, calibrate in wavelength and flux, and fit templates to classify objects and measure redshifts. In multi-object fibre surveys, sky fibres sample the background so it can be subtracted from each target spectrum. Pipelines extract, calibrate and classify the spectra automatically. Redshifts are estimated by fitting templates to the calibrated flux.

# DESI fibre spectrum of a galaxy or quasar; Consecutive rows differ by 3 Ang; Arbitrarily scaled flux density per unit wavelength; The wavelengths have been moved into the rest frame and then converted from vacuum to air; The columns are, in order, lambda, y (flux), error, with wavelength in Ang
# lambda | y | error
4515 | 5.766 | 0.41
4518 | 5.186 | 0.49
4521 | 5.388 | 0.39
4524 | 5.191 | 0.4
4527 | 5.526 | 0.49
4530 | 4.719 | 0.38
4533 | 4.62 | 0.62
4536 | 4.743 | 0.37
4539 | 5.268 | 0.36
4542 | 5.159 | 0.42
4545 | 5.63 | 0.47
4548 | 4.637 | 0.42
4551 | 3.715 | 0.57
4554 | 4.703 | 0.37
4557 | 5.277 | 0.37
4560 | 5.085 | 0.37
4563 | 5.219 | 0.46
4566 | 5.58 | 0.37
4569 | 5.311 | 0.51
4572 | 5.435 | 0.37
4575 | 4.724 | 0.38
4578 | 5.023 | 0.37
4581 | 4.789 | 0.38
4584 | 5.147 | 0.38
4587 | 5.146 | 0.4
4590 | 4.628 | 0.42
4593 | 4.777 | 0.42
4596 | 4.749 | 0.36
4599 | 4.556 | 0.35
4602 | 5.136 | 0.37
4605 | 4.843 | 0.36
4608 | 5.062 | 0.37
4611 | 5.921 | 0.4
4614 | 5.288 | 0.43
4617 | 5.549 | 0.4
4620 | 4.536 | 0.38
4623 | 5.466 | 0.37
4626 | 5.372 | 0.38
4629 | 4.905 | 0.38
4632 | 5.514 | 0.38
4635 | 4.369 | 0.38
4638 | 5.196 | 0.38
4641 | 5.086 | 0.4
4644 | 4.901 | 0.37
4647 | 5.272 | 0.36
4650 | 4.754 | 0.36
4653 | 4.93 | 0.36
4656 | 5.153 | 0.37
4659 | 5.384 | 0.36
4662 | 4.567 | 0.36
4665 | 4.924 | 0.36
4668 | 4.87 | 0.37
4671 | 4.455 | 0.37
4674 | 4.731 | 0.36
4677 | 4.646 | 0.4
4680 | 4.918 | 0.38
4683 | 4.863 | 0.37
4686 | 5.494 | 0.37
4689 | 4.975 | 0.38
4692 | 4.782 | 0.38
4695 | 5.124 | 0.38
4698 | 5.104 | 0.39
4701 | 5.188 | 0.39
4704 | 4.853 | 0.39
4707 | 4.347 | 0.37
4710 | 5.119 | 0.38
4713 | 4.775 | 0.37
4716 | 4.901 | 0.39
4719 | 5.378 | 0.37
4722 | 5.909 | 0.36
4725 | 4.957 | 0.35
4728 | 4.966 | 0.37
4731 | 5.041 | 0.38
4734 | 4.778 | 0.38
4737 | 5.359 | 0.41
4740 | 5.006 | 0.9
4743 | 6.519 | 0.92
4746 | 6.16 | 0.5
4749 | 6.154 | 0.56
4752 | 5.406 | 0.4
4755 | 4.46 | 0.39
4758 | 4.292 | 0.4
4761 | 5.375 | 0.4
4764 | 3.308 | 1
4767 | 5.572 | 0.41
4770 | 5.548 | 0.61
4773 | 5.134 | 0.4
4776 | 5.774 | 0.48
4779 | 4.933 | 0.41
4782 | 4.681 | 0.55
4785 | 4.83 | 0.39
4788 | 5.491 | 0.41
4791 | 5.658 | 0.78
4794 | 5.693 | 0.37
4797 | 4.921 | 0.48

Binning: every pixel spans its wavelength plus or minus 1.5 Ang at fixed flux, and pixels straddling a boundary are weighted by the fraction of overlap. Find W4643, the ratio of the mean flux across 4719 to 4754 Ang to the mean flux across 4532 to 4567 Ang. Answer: 1.10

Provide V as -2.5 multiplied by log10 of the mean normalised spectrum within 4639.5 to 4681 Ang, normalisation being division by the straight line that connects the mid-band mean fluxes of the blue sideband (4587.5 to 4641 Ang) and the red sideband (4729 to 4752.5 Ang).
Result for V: 0.07 mag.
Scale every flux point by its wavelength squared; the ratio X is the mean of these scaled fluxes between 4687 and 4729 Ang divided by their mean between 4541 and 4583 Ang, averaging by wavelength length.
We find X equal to 1.1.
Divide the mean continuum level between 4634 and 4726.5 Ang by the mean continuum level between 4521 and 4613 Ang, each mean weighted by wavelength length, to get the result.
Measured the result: 0.99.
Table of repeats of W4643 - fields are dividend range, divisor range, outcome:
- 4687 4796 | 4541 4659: 1.02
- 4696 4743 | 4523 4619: 1.01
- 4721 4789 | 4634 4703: 1.05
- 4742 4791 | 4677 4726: 1.04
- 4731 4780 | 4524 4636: 1.04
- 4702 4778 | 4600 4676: 1.02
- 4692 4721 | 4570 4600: 1.01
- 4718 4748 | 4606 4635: 1.04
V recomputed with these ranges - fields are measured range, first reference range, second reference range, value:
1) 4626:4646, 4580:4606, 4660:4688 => -0.04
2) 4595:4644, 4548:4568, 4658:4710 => -0.04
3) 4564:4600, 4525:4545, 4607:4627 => 0.04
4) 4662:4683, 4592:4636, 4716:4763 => 0.09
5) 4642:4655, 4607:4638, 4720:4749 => 0.06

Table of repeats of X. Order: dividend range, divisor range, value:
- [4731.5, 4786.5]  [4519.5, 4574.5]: 1.12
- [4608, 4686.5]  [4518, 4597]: 1.04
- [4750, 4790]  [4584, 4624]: 1.06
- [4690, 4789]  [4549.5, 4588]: 1.10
